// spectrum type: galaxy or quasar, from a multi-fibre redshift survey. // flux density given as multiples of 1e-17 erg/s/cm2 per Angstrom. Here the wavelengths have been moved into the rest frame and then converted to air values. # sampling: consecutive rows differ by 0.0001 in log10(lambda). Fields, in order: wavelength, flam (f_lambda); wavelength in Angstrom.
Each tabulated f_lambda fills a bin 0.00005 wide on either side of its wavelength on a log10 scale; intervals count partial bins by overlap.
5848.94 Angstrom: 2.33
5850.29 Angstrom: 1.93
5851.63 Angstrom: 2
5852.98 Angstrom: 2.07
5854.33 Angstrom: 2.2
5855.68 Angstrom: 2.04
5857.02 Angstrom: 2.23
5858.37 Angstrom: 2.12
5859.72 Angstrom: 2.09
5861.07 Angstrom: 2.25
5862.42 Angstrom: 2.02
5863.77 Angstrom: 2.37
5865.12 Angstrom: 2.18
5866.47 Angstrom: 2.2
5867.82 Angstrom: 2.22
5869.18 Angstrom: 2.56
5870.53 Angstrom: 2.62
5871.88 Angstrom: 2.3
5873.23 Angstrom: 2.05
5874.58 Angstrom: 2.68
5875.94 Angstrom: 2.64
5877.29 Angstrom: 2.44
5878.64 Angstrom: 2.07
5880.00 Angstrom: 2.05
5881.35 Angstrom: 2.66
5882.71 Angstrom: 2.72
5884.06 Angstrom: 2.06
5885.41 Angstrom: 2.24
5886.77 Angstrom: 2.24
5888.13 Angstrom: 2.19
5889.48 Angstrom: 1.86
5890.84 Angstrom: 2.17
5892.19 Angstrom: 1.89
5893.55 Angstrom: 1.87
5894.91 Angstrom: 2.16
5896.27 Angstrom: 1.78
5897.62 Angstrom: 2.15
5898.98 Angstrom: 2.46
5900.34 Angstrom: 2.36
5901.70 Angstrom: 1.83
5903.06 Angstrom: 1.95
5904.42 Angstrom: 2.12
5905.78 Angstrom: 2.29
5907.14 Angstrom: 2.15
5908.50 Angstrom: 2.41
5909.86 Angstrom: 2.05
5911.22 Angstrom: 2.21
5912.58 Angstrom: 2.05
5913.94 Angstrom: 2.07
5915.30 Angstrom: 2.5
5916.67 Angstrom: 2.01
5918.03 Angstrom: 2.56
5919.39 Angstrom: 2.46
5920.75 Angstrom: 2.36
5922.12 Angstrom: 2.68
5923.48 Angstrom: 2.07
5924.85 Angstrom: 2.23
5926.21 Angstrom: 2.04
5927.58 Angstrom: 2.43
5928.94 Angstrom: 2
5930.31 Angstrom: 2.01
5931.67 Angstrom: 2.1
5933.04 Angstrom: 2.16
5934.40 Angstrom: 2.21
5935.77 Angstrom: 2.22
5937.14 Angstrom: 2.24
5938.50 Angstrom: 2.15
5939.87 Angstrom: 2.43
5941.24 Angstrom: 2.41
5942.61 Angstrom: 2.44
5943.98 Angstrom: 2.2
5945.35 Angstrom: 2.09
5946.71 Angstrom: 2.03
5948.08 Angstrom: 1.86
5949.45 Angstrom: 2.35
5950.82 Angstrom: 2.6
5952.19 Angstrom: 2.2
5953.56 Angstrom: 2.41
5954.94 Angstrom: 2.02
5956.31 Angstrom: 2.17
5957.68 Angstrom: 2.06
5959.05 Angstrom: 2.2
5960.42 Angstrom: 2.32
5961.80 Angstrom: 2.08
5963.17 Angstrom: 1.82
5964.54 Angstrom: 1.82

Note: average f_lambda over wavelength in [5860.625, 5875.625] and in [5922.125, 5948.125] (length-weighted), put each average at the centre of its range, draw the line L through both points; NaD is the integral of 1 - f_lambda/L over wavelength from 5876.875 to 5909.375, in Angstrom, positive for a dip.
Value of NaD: 1.5 Angstrom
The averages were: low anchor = 2.32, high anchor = 2.2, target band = 2.17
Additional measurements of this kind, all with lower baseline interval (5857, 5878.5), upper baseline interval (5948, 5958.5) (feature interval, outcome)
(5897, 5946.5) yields 0.7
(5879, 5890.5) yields 0.2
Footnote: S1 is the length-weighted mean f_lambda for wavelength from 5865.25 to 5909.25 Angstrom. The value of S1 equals 2.23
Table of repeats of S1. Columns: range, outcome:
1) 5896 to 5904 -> 2.11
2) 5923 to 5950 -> 2.18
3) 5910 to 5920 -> 2.25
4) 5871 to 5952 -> 2.22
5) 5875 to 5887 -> 2.36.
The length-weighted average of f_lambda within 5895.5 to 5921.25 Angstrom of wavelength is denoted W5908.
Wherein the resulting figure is 2.2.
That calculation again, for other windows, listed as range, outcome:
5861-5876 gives 2.33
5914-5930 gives 2.29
